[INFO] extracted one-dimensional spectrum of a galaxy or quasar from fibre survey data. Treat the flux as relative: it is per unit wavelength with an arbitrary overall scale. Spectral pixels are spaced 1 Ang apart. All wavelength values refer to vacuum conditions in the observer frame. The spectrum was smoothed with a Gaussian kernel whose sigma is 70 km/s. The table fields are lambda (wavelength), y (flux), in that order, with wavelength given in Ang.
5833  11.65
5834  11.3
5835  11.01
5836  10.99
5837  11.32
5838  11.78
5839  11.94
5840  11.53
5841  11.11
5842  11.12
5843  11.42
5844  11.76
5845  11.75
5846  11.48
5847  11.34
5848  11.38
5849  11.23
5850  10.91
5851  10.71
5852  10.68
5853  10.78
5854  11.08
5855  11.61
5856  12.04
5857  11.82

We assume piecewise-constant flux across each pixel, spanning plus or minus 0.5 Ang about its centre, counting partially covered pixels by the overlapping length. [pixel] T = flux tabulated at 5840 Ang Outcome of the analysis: 11.53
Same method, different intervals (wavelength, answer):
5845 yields 11.75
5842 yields 11.12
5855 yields 11.61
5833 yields 11.65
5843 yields 11.42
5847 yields 11.34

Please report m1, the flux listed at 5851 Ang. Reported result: 10.71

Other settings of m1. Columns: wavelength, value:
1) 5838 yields 11.78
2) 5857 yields 11.82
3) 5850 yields 10.91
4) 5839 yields 11.94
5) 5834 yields 11.3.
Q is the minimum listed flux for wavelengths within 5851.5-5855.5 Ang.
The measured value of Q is 10.68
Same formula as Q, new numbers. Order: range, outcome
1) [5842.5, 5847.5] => 11.34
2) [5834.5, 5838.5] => 10.99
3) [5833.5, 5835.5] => 11.01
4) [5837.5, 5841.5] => 11.11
